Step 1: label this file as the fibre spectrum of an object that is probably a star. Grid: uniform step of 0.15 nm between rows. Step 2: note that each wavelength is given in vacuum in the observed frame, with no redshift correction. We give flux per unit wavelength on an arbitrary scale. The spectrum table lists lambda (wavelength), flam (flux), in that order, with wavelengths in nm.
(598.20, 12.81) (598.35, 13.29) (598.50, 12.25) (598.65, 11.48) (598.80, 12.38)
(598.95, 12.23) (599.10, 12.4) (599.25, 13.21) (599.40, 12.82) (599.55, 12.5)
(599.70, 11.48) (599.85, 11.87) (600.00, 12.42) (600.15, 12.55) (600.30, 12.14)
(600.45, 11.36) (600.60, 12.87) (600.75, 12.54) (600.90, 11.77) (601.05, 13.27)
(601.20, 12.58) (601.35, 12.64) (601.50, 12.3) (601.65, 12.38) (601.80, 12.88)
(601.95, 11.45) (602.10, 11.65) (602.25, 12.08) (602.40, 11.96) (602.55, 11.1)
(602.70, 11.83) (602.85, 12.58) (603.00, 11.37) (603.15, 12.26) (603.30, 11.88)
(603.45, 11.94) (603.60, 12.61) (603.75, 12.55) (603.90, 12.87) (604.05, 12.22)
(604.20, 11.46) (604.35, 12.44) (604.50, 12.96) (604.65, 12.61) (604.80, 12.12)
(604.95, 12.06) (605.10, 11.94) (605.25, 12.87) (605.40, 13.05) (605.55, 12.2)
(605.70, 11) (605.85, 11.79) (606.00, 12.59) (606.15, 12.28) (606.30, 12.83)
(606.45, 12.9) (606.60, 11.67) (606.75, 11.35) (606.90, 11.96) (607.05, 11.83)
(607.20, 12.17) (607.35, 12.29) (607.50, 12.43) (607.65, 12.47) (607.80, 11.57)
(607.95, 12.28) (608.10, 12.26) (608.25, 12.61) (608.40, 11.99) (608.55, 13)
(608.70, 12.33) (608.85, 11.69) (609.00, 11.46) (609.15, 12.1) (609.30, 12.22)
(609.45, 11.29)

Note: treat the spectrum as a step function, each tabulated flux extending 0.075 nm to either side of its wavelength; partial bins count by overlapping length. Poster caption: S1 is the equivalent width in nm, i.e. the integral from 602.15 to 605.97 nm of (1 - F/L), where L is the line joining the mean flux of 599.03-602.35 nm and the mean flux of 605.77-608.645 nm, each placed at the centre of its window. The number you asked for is 0.04 nm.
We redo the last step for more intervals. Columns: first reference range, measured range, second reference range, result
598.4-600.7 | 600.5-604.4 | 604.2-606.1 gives 0.02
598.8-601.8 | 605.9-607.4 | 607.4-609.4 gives 0.01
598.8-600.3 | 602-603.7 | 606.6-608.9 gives 0.05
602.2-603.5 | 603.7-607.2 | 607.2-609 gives -0.05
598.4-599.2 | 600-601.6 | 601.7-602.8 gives -0.05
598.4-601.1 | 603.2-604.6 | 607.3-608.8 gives 0.00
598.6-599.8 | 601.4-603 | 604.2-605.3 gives 0.04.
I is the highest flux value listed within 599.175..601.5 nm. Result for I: 13.27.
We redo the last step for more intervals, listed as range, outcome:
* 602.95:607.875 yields 13.05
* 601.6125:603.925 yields 12.88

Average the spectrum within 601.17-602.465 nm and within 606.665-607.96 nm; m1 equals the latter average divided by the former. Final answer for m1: 0.99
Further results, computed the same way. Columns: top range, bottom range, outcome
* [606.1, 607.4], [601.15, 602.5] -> 1.00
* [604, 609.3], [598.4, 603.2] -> 1.00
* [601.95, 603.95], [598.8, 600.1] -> 0.97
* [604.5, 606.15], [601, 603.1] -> 1.01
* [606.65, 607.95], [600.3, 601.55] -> 0.97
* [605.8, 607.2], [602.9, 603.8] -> 1.00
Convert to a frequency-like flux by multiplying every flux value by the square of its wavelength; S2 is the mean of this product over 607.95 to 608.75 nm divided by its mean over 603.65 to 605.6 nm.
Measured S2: 1.0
